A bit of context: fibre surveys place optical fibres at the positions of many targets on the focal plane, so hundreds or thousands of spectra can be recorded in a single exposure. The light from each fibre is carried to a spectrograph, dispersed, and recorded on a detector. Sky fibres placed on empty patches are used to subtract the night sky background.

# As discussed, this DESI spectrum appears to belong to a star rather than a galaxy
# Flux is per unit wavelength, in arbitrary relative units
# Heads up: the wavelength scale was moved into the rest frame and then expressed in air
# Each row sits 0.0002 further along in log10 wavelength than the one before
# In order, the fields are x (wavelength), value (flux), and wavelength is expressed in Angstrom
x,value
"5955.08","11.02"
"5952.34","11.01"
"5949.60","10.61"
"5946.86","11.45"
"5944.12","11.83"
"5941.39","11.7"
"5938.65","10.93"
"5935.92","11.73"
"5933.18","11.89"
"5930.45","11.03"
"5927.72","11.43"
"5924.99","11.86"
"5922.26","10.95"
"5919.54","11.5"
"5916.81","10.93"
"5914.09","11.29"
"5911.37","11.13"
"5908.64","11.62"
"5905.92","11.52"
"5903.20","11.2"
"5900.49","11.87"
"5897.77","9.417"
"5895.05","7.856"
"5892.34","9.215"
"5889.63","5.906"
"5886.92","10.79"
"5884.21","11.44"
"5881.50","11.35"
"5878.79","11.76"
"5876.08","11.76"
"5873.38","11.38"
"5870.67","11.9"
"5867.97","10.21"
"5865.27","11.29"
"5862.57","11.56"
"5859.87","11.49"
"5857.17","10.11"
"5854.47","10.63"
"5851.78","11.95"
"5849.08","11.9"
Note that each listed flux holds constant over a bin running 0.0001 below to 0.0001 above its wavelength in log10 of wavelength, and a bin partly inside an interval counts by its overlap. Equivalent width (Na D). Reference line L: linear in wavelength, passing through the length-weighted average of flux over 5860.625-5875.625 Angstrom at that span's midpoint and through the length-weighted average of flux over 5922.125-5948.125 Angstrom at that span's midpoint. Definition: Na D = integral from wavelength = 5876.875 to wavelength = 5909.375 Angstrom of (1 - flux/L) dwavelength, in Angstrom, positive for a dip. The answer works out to 3.01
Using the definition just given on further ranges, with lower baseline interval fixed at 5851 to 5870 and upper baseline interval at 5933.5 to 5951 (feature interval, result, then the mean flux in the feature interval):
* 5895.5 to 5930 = 0.4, 11.1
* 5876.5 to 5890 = 0.6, 10.7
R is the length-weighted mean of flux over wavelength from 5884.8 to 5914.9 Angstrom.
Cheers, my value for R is 10.2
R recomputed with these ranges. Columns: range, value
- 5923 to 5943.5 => 11.5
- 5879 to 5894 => 9.86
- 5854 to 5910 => 10.7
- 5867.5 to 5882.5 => 11.5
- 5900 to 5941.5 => 11.4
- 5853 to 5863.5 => 10.9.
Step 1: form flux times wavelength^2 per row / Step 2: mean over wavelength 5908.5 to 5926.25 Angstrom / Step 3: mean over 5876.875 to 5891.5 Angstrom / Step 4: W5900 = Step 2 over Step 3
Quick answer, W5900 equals 1.11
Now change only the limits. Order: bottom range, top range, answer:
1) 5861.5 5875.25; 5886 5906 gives 0.86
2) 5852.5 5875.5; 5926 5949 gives 1.06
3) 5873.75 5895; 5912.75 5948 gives 1.14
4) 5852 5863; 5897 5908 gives 1.03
